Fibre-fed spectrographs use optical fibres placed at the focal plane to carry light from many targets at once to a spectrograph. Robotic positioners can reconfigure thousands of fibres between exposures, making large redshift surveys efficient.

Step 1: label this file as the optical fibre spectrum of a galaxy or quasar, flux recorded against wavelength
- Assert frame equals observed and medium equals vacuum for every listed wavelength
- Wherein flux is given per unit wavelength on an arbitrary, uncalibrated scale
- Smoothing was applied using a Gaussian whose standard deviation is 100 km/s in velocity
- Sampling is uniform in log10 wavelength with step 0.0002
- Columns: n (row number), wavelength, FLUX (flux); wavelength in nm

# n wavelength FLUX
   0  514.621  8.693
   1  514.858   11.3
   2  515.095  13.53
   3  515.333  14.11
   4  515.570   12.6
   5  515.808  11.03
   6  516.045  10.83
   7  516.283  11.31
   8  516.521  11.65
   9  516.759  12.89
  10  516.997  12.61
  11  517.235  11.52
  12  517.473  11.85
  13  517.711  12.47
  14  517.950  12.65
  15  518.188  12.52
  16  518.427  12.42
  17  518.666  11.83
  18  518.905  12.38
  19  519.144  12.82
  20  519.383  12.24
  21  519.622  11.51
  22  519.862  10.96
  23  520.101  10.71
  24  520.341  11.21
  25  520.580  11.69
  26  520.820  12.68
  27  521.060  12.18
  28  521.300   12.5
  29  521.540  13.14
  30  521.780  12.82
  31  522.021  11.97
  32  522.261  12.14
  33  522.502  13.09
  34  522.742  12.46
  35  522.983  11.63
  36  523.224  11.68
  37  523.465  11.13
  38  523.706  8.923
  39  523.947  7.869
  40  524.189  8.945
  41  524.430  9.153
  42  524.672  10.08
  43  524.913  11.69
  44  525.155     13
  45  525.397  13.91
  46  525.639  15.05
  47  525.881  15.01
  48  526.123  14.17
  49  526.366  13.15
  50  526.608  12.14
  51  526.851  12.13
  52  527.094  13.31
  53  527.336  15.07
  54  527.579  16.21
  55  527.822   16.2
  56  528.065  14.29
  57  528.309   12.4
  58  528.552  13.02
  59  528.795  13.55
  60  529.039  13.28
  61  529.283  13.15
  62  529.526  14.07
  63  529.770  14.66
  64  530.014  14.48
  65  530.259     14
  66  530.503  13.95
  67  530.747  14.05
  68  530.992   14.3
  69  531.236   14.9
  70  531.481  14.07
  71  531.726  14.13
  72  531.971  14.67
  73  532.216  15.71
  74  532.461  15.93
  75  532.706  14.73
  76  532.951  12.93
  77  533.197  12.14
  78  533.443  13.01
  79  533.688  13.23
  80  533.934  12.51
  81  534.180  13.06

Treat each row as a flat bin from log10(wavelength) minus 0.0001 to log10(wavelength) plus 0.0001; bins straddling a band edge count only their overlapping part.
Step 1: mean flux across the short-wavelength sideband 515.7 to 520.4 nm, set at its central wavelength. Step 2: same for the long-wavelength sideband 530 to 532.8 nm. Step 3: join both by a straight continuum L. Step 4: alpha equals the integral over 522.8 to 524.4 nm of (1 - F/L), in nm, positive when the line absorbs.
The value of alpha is 0.36 nm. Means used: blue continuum 11.9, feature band 10.1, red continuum 14.6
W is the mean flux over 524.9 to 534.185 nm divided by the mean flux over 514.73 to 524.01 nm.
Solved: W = 1.2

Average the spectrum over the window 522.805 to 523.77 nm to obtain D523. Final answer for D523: 11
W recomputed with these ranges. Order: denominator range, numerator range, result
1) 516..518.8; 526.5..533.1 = 1.17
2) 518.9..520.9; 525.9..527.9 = 1.20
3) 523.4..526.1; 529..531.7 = 1.23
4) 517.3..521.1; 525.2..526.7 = 1.16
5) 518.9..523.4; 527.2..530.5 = 1.17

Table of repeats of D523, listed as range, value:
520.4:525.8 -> 11.7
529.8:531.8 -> 14.3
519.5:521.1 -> 11.5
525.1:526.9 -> 13.6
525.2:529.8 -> 13.9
